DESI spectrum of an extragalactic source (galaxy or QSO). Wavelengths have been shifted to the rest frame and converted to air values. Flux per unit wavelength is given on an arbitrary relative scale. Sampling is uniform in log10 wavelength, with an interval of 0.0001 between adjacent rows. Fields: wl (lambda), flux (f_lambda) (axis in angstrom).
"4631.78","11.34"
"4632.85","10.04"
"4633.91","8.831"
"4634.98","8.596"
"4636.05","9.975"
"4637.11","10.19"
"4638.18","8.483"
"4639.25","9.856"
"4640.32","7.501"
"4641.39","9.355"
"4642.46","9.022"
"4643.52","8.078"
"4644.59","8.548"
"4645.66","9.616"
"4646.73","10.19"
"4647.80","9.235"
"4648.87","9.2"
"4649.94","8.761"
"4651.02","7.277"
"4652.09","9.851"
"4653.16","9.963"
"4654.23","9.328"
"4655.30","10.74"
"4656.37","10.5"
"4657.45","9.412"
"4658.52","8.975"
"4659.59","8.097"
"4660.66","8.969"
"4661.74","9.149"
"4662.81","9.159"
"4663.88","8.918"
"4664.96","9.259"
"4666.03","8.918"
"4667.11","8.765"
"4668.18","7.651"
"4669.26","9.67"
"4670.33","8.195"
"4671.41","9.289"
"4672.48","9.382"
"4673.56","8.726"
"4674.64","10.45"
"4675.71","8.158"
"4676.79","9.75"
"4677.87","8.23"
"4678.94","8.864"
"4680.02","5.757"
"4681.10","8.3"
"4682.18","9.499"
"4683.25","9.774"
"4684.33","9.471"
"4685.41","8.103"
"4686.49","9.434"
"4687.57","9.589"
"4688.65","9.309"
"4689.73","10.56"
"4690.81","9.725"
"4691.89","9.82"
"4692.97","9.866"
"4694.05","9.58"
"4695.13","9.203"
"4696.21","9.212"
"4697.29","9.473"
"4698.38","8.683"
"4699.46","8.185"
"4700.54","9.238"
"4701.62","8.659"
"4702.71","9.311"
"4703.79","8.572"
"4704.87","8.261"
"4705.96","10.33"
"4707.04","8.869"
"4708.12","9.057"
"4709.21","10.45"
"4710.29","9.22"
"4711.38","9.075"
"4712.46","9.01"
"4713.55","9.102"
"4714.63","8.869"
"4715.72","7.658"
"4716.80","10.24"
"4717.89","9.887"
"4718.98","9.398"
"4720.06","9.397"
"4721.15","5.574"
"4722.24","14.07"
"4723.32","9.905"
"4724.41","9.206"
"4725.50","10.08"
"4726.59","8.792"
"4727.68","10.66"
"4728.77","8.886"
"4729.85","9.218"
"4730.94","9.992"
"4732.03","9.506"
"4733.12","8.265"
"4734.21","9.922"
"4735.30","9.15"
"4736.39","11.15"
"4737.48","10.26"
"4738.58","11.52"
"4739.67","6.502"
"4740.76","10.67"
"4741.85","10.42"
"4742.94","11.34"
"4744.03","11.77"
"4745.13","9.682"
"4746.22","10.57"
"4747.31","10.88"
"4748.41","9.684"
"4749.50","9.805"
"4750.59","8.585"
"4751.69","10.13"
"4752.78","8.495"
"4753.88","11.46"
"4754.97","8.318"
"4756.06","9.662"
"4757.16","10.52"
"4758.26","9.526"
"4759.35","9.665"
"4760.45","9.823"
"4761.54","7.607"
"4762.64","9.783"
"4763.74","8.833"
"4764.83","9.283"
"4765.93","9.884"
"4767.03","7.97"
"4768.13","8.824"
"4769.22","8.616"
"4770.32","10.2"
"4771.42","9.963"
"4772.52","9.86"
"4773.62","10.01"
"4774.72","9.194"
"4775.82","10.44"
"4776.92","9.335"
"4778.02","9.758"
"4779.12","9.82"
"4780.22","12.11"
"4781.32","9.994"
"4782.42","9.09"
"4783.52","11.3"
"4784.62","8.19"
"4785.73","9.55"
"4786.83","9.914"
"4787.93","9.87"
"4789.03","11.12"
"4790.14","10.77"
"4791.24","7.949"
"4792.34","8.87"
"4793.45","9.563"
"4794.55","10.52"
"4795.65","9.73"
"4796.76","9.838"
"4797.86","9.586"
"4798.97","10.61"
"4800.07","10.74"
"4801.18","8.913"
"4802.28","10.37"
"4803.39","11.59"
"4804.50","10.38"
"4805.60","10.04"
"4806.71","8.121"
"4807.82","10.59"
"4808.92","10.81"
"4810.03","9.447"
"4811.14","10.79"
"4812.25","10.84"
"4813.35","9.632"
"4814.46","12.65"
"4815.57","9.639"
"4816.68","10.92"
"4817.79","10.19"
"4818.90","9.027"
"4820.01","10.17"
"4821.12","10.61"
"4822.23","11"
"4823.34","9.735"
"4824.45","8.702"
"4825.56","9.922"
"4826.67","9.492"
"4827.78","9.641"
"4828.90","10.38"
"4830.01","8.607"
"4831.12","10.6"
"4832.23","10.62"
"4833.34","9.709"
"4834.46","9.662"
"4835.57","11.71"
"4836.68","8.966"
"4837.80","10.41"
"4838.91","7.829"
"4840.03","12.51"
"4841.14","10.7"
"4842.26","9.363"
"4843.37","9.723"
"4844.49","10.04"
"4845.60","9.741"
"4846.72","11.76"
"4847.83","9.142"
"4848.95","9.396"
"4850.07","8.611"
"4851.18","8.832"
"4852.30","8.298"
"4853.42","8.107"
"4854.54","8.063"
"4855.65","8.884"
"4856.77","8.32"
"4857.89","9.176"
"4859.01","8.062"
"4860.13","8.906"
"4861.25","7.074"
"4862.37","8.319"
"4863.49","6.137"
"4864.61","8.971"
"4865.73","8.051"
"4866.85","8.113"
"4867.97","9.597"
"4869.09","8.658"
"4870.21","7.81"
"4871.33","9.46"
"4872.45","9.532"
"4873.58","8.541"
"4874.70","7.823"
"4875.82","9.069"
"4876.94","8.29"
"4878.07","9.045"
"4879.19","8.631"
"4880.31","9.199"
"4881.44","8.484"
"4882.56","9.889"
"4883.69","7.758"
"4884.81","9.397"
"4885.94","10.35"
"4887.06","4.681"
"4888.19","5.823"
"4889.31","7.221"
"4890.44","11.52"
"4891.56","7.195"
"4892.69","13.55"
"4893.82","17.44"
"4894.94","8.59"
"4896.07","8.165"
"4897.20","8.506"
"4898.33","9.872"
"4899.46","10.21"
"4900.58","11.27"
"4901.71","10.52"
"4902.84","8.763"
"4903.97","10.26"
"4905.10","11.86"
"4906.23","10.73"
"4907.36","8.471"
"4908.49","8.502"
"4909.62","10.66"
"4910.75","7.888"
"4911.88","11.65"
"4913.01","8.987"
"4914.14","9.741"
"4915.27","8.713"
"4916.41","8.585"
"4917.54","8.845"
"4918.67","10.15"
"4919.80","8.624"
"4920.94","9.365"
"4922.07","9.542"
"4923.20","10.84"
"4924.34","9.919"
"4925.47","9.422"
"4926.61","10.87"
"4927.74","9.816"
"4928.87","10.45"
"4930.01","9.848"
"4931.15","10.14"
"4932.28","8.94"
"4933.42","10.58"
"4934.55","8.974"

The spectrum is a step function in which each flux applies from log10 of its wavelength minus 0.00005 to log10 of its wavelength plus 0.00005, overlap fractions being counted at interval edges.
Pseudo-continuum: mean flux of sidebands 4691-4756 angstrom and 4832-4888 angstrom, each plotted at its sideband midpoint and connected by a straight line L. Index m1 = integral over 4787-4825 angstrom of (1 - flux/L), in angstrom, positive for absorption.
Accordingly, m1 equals -3.8 angstrom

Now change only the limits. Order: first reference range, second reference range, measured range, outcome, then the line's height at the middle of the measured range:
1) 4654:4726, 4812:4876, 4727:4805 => -4.3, 9.29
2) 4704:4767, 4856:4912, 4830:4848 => -1.7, 9.25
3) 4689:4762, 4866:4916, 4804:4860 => -2.2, 9.4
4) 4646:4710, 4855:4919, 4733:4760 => -2.4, 9.13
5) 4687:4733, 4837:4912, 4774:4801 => -1.8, 9.29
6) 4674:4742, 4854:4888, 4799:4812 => -2.1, 8.8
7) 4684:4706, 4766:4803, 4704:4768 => -0.6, 9.49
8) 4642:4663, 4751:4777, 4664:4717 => 1.3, 9.3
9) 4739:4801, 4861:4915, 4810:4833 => -1.5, 9.5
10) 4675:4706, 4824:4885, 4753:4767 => -0.6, 9.08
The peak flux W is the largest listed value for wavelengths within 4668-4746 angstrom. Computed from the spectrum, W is 14.07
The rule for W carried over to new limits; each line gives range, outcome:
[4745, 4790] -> 12.11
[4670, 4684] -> 10.45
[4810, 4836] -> 12.65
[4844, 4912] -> 17.44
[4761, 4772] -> 10.2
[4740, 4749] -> 11.77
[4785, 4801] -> 11.12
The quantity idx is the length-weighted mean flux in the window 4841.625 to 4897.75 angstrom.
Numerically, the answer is 8.91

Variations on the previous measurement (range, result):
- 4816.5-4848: 10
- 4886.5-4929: 9.66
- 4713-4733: 9.44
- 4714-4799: 9.7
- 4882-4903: 9.53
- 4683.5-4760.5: 9.56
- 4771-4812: 9.97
